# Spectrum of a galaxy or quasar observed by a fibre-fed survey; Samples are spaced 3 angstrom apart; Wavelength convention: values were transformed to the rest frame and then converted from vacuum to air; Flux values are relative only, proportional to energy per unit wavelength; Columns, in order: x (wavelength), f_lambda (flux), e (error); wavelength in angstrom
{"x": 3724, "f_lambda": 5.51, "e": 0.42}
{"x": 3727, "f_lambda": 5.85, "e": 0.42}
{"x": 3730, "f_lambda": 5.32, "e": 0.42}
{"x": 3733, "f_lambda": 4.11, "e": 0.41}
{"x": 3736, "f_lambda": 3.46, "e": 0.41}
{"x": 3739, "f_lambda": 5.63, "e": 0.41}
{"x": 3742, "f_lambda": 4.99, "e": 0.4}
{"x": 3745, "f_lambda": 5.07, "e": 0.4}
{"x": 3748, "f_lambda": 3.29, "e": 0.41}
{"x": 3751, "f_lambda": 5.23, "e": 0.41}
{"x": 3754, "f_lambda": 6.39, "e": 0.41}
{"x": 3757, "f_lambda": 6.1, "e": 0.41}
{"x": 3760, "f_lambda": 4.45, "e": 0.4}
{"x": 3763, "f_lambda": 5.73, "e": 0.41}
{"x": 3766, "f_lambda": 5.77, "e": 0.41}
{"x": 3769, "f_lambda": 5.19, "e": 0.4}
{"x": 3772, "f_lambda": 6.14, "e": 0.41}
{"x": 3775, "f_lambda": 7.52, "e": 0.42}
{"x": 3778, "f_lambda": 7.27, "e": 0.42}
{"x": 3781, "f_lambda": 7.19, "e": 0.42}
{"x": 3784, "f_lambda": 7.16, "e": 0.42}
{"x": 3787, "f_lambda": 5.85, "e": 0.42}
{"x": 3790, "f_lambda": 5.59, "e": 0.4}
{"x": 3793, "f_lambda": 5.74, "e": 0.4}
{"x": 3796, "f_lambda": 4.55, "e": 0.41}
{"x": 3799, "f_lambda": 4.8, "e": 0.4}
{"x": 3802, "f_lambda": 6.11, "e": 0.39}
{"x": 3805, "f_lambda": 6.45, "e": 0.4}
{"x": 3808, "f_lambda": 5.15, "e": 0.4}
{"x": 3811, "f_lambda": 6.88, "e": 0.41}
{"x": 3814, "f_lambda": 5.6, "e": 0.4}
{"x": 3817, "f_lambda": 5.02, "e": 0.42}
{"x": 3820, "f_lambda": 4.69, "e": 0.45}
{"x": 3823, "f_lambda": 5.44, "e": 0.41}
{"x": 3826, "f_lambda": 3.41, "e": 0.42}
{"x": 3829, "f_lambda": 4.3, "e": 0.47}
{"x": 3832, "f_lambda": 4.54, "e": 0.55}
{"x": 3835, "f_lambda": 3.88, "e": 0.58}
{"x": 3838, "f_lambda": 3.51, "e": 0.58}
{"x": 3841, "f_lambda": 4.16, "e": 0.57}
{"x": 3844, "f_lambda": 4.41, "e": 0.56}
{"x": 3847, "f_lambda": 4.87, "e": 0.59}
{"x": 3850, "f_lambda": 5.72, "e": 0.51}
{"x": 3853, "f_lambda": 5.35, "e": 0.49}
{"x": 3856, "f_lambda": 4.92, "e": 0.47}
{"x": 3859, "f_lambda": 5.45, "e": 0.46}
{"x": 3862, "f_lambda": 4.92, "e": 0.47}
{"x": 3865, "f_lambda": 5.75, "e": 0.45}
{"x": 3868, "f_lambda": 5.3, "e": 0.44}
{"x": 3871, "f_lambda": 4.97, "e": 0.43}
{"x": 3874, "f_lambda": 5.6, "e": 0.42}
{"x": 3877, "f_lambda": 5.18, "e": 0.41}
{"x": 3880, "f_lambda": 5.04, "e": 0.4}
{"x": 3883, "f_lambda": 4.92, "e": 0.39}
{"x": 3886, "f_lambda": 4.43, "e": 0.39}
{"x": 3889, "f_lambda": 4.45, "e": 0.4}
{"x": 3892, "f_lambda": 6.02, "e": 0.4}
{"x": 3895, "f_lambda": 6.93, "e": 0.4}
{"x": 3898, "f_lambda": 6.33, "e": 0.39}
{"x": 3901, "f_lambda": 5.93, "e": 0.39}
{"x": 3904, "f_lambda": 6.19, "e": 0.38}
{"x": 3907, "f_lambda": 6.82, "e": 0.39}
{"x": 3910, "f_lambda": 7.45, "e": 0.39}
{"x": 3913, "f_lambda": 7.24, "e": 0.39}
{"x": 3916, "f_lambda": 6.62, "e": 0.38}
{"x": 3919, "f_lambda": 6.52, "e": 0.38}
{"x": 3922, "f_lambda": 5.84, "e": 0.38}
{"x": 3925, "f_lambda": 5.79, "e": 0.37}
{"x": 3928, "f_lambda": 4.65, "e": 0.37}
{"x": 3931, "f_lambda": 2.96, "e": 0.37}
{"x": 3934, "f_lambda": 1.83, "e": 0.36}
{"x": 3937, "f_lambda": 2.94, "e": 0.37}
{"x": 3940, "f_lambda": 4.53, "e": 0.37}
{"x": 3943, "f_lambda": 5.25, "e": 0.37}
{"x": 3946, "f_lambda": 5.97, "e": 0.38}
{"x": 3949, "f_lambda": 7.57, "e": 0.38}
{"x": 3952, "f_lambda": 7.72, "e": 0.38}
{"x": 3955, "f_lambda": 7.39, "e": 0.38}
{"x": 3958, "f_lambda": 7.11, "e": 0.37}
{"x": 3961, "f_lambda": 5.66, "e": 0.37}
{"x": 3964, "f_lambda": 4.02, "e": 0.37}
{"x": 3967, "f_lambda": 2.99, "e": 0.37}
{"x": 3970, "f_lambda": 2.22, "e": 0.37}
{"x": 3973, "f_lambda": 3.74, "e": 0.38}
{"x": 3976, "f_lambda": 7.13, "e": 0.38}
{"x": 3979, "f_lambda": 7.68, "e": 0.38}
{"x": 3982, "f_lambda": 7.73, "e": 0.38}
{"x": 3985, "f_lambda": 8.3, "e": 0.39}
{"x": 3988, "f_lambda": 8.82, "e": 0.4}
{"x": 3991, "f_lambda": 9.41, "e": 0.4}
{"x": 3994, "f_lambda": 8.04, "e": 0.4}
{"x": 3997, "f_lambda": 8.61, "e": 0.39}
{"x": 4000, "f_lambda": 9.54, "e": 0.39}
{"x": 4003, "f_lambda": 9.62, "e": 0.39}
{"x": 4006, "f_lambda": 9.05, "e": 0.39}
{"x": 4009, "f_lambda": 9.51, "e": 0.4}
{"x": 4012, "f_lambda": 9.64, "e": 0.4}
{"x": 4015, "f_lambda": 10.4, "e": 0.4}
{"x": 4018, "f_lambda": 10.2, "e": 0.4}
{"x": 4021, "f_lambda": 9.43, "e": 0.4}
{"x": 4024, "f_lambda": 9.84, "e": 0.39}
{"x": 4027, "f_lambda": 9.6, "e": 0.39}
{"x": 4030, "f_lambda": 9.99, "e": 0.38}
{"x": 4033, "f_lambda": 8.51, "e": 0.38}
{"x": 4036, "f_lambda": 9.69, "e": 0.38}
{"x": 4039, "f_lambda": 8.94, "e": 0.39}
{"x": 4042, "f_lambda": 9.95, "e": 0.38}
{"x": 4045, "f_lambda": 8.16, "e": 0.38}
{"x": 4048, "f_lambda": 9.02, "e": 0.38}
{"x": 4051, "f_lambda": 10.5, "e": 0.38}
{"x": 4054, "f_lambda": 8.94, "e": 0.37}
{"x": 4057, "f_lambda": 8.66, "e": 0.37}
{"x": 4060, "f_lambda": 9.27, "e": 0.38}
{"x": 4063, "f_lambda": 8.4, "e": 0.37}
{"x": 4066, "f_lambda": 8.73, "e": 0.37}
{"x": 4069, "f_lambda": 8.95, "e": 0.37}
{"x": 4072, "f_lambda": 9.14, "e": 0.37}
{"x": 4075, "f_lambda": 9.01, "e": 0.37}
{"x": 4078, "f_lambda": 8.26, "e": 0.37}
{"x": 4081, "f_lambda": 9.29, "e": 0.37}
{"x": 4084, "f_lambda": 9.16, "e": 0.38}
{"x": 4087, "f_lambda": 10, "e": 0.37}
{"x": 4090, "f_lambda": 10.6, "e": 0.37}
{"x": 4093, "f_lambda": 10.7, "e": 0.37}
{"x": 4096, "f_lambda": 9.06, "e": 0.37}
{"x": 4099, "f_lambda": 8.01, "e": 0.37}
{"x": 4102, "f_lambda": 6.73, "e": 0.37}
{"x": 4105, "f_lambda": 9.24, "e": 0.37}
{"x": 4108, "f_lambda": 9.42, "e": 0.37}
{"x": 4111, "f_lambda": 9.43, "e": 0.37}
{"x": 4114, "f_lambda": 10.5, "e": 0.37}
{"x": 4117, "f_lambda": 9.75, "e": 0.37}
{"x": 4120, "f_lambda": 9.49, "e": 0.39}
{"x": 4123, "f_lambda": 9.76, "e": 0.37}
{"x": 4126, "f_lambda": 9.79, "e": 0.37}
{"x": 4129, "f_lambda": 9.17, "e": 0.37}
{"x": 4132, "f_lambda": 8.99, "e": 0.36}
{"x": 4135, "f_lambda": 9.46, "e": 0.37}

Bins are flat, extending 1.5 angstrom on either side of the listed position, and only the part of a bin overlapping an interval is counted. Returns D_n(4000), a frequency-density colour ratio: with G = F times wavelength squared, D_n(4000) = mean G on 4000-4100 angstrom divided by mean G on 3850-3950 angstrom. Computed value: 1.85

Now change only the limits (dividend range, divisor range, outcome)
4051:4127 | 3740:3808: 1.89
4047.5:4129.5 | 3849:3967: 1.83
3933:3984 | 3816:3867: 1.22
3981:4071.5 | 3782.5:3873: 1.98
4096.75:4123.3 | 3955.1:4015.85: 1.30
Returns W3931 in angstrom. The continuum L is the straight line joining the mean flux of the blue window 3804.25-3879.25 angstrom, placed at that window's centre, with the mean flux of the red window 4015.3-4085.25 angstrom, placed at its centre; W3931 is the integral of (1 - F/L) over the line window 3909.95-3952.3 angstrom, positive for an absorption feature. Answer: 8.7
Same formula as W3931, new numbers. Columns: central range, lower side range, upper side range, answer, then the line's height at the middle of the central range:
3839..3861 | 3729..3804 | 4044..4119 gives 5.3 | 6.51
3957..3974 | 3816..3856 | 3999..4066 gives 7.7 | 7.74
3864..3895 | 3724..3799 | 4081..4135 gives 7.3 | 6.86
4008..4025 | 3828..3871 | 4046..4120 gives -4.1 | 7.95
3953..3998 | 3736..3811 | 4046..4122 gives 8.0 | 7.98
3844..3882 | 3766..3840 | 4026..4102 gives 6.7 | 6.34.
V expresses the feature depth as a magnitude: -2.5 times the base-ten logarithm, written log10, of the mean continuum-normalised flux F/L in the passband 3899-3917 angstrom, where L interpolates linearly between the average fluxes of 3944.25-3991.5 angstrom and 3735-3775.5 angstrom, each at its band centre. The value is -0.10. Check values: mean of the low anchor 5.32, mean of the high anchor 6.4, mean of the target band 6.7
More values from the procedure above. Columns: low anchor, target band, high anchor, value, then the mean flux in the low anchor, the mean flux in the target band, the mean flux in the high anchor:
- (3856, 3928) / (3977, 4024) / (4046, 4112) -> -0.175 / 5.77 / 9.07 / 9.1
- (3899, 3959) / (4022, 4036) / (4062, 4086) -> -0.195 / 5.81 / 9.5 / 8.9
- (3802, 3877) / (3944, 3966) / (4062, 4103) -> 0.088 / 5.04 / 6.38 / 9.04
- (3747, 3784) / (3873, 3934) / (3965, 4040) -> 0.281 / 5.94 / 5.65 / 8.31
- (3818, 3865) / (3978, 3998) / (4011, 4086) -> -0.060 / 4.68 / 8.38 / 9.27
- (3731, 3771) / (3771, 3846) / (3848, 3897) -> -0.049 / 5.05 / 5.41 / 5.32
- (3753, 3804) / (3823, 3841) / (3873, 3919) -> 0.415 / 5.97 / 4.07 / 5.97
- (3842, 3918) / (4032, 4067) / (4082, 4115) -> -0.072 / 5.63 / 9.08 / 9.33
